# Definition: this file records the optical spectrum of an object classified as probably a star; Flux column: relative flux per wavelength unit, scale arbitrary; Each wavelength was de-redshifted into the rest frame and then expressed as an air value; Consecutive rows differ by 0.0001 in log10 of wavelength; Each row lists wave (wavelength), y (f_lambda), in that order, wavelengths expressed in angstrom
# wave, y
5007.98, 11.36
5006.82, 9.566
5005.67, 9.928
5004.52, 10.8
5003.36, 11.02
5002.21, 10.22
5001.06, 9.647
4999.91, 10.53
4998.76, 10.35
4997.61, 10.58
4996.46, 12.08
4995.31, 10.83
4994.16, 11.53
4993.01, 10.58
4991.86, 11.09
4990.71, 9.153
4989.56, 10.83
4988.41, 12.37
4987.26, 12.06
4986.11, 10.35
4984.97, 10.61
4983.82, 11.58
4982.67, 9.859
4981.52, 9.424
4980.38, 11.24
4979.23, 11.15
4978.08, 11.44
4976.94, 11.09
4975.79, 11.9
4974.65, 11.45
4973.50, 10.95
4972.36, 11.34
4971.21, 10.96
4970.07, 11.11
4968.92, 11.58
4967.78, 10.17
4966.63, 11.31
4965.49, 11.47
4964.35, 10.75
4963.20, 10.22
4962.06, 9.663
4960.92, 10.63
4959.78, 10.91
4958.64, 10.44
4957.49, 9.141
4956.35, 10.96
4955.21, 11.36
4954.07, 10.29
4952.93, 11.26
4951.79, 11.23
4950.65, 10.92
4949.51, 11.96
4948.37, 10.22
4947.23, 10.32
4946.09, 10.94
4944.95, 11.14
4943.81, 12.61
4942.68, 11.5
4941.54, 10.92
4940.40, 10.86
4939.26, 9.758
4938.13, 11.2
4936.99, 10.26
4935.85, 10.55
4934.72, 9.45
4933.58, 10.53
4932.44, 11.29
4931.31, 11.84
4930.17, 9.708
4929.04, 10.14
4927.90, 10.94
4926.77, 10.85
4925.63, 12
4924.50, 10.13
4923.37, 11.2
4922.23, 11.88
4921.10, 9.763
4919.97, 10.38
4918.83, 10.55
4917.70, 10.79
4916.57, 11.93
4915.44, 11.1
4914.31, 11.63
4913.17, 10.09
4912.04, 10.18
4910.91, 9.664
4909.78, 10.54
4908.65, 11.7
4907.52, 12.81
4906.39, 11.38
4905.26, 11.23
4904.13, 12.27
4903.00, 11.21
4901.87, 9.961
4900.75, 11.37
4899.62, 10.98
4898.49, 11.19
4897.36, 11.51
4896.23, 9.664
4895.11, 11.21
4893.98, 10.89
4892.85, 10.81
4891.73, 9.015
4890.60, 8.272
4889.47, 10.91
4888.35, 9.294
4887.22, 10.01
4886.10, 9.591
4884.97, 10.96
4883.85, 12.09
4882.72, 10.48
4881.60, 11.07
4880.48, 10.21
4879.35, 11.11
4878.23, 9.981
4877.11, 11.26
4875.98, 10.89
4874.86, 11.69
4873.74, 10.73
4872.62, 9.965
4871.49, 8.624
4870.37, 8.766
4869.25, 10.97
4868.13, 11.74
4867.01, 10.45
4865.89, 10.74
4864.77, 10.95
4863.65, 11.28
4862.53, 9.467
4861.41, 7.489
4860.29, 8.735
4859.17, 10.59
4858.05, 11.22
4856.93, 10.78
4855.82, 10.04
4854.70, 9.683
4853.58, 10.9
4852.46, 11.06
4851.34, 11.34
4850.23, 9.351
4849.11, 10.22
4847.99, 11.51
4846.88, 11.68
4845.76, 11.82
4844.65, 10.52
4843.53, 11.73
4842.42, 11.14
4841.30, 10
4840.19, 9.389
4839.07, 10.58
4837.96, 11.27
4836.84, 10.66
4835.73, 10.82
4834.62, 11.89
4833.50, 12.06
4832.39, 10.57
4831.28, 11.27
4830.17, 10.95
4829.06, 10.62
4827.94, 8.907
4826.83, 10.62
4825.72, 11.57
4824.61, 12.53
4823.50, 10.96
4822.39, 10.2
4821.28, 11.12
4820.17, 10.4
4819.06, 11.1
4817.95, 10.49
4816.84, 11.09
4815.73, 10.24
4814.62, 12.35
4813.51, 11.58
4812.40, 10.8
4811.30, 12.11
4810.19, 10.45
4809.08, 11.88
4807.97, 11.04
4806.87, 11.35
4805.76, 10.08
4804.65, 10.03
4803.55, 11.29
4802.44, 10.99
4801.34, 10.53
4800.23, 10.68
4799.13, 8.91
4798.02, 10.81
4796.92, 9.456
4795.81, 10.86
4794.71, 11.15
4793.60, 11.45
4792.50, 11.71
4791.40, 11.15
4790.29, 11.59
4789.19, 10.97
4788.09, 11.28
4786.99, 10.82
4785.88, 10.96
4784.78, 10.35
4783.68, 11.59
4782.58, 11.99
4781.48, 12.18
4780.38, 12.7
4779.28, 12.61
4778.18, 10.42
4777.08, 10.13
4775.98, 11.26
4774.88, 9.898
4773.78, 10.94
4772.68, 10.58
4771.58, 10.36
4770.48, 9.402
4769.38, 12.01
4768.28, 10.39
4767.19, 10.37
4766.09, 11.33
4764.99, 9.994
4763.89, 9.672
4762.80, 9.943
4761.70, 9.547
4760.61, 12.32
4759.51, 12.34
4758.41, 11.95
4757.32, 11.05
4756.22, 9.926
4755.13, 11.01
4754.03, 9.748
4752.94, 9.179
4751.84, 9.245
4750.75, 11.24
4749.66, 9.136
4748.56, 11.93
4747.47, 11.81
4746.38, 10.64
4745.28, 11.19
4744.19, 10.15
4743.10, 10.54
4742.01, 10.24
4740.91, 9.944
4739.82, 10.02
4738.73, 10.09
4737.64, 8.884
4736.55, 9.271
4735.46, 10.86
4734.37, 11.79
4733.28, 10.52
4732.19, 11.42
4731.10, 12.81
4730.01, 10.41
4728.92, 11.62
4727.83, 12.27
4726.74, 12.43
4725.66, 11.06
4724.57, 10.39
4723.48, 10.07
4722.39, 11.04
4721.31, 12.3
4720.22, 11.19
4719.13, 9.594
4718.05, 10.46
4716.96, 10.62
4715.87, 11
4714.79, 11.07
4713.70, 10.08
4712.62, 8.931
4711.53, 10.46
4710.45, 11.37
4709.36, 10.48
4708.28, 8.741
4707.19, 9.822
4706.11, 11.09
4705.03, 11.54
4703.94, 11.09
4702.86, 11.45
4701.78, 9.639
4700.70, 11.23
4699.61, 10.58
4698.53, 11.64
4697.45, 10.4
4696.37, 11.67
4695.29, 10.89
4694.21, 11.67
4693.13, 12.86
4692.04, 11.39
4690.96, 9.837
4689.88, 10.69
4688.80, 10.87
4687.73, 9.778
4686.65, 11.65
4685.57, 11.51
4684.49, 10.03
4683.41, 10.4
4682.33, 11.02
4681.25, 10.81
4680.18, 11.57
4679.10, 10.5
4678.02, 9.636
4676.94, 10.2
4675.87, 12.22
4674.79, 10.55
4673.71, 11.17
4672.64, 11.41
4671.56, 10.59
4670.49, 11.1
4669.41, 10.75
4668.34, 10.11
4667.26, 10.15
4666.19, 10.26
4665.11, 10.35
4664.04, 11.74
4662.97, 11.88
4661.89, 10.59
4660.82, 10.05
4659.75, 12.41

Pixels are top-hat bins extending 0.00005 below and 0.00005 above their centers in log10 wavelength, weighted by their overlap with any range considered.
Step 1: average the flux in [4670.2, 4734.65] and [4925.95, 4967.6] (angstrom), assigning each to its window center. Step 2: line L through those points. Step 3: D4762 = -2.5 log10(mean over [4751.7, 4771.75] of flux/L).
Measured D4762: 0.034 mag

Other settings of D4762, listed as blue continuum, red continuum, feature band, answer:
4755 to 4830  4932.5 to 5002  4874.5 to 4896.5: 0.04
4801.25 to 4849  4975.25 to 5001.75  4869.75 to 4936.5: 0.02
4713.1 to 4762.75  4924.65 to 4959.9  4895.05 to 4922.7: -0.02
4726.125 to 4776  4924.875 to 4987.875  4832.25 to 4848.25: -0.03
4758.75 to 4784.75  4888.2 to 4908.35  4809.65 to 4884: 0.02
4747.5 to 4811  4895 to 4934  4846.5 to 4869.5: 0.04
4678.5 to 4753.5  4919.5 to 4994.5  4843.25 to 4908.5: 0.02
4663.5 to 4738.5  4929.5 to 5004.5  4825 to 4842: 0.01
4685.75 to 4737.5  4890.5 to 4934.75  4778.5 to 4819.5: -0.02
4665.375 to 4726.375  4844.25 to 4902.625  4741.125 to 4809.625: -0.02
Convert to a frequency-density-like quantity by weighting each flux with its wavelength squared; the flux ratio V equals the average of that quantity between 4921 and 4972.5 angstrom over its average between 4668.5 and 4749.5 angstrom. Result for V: 1.10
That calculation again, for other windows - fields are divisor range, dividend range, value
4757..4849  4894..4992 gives 1.05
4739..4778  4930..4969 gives 1.11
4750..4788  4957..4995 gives 1.09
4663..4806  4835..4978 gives 1.07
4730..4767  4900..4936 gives 1.11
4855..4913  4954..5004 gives 1.07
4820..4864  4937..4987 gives 1.07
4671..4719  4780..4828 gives 1.07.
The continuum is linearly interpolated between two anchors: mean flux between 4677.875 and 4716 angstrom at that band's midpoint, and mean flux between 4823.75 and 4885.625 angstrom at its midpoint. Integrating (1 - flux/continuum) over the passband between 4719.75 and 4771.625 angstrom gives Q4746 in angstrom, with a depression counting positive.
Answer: 0.0 angstrom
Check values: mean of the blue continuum 10.8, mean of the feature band 10.7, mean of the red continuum 10.7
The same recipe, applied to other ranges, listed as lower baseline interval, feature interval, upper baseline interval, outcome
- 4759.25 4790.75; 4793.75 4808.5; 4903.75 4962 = 0.5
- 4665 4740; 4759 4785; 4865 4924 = -0.4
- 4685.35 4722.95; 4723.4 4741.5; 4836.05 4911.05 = -0.1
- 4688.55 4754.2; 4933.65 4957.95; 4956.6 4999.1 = 0.1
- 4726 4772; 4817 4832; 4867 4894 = -0.5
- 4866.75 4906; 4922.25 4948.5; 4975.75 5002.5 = -0.3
